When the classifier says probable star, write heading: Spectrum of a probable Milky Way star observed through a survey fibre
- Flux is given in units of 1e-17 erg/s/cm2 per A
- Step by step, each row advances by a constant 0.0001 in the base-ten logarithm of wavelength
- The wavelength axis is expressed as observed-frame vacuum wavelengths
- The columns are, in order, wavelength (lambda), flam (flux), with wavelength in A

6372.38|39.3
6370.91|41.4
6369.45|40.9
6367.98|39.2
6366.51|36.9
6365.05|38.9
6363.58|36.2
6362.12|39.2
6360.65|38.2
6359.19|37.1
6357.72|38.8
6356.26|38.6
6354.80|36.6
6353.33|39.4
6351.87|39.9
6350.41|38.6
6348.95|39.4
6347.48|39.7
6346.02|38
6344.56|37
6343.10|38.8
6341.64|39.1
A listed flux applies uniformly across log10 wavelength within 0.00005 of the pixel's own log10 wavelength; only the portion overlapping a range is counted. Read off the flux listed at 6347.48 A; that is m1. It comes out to 39.7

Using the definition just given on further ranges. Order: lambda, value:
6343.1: 38.8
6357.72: 38.8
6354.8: 36.6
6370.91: 41.4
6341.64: 39.1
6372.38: 39.3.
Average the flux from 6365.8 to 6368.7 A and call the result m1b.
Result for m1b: 38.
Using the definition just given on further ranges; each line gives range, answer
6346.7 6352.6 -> 39.4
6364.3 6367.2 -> 37.9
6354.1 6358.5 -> 38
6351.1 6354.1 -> 39.6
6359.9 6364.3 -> 37.9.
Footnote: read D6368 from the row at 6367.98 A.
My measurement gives 39.2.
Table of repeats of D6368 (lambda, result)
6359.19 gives 37.1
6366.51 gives 36.9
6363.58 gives 36.2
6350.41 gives 38.6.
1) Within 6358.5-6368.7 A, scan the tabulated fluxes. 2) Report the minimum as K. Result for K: 36.2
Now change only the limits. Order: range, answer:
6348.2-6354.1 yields 38.6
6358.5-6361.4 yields 37.1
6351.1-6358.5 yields 36.6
